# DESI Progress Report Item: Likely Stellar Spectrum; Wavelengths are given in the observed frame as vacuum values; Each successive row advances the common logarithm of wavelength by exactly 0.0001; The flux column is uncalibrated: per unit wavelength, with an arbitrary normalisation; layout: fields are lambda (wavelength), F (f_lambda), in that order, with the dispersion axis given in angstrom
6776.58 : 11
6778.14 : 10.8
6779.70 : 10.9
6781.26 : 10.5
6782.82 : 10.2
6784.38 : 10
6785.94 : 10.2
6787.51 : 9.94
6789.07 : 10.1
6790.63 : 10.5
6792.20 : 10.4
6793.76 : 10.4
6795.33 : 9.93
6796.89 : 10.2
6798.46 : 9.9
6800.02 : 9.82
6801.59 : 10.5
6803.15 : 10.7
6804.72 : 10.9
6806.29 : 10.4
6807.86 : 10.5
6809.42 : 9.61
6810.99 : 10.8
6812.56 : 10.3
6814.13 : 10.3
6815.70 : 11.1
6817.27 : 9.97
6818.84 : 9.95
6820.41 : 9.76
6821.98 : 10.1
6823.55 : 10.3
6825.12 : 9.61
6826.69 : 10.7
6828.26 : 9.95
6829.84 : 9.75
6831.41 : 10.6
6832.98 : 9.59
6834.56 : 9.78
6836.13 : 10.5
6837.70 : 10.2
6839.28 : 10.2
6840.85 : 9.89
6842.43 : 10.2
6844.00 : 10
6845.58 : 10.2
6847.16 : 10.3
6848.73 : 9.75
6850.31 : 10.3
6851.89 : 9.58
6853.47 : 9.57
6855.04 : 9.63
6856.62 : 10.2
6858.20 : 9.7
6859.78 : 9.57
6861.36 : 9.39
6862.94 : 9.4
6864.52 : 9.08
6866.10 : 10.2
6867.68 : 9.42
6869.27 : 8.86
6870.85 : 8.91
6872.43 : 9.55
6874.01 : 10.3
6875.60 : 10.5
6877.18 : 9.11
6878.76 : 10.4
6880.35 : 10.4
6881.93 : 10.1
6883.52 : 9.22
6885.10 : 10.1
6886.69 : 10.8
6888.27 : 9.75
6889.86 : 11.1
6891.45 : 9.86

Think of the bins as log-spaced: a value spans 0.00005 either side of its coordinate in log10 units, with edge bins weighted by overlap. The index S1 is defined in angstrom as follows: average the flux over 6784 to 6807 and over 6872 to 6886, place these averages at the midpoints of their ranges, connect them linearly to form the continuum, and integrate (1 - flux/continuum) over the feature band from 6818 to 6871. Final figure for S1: 1.20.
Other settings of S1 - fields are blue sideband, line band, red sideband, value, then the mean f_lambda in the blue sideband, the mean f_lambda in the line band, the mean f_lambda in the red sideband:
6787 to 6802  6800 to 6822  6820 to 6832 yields -0.4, 10.2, 10.3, 10.1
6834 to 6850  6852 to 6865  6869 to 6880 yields 0.4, 10.1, 9.58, 9.73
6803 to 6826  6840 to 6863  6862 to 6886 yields 0.1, 10.3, 9.86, 9.7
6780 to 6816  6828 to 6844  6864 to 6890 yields 0.0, 10.3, 10.1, 9.85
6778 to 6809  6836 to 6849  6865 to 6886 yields -0.2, 10.3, 10.1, 9.77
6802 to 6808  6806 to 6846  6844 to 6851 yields 0.8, 10.6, 10.2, 10.1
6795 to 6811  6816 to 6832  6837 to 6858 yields 0.1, 10.3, 10.1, 9.99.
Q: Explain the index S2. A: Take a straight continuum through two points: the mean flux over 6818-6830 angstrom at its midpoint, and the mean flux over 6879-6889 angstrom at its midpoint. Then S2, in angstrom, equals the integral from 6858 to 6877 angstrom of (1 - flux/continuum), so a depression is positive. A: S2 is 1.0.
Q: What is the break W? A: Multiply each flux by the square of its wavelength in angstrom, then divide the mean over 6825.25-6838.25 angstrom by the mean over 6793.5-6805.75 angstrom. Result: 1.0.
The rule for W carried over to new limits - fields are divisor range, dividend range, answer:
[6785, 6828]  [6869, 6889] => 0.98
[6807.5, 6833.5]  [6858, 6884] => 0.96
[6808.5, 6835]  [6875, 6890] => 1.01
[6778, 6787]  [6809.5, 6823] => 1.00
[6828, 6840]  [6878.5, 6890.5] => 1.03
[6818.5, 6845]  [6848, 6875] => 0.96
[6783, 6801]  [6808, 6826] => 1.01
